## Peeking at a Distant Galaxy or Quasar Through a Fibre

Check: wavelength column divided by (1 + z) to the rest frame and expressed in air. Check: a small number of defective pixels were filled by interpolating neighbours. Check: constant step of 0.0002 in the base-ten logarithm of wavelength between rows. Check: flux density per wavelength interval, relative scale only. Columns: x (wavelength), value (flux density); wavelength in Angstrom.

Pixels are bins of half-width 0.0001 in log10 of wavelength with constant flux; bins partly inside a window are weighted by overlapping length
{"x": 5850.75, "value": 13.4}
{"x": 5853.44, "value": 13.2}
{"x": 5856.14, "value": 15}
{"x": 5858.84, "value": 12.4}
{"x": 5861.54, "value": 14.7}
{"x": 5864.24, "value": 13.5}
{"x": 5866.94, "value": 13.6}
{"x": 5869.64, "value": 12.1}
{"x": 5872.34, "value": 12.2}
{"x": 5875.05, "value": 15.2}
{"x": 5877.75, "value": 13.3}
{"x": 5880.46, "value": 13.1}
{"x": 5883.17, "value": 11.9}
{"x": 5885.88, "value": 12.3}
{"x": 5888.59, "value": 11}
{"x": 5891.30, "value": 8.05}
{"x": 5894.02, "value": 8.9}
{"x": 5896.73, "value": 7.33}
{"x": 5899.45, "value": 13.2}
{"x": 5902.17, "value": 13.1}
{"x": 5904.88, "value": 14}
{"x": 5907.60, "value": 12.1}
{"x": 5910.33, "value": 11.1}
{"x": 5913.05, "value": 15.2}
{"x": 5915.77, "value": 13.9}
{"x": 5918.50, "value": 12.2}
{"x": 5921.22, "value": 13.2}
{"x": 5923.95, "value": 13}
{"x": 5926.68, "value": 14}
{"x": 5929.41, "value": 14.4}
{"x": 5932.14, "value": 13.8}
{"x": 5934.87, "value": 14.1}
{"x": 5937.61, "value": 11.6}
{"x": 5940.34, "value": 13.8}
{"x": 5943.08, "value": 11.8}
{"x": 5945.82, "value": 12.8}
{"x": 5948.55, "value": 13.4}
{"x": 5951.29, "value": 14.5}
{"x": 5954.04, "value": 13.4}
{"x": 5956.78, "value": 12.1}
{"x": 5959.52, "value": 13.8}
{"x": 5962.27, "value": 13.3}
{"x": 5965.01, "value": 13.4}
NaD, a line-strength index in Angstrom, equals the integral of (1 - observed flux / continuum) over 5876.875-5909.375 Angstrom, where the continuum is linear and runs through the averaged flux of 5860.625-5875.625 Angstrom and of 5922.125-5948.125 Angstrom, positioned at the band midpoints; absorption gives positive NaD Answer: 4.56 Angstrom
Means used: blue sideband 13.4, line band 11.5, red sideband 13.3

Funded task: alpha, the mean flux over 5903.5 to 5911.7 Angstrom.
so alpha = 12.4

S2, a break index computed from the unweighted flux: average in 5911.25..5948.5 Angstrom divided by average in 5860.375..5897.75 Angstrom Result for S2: 1.12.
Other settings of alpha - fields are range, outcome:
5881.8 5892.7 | 10.8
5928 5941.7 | 13.5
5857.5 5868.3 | 13.6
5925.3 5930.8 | 14.2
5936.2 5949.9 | 12.7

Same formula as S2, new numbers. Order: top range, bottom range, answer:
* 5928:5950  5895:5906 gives 1.12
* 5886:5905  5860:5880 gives 0.79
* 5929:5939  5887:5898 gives 1.50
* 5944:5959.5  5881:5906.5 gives 1.19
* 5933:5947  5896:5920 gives 1.02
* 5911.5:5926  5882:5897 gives 1.34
